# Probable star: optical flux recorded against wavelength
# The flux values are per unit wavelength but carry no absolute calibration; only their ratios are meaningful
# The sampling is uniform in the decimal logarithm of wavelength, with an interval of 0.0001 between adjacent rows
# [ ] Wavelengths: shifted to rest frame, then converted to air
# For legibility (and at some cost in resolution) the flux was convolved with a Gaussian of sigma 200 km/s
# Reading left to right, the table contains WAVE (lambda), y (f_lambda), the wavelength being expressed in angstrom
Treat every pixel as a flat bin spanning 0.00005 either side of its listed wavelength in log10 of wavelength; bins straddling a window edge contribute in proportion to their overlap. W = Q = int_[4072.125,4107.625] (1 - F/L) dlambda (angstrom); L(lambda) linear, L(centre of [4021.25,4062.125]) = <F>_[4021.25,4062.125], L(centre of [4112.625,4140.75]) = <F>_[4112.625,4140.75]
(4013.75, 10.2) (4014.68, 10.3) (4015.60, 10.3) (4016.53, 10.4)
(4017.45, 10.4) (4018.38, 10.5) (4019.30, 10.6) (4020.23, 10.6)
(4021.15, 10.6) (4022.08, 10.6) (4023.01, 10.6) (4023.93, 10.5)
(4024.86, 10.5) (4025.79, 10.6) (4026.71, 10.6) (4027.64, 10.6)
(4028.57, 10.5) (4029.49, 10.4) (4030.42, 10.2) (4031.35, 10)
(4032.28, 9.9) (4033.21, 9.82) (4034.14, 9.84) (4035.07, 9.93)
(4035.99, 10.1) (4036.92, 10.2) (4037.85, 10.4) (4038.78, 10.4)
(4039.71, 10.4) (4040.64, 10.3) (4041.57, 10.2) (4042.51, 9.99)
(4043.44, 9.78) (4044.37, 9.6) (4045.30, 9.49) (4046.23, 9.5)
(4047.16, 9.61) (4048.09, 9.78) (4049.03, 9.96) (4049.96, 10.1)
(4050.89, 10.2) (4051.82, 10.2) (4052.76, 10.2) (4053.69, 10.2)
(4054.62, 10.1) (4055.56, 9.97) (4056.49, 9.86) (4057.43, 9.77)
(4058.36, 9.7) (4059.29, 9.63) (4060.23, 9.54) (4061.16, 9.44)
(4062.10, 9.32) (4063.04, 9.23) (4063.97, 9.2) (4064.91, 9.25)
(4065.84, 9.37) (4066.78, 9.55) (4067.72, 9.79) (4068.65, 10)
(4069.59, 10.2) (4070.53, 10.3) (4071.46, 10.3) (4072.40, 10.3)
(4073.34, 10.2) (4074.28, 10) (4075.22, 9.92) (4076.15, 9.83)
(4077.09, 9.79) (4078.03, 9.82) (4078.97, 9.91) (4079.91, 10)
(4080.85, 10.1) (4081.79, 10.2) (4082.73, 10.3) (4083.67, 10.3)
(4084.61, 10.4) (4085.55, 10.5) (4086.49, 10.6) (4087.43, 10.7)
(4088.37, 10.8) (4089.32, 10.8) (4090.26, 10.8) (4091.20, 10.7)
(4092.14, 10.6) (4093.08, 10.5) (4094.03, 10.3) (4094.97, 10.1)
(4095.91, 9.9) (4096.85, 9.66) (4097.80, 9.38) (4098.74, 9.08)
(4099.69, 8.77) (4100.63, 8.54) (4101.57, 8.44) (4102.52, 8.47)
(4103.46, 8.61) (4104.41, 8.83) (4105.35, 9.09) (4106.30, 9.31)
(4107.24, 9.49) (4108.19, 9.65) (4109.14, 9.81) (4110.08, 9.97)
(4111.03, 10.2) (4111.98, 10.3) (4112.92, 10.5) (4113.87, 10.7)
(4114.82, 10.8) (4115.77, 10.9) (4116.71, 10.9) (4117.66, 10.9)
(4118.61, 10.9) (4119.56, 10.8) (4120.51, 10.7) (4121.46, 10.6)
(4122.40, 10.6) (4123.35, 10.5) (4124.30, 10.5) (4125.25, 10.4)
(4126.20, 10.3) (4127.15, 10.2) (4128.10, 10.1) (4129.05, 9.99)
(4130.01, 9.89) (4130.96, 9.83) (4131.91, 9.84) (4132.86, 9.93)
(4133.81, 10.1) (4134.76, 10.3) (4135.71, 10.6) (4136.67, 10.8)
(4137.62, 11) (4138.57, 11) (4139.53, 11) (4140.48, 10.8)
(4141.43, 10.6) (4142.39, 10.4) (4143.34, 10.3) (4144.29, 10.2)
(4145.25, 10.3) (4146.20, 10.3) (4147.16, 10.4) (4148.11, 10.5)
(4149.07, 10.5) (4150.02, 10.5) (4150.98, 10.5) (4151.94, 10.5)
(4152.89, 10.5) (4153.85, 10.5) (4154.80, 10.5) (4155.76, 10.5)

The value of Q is 1.5 angstrom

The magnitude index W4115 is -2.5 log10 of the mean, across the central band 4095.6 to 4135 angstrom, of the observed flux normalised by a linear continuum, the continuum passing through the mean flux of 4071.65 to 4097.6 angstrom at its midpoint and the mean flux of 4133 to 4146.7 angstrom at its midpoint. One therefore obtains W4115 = 0.05 mag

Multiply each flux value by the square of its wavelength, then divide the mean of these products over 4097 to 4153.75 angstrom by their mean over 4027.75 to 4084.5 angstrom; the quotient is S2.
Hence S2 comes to 1.1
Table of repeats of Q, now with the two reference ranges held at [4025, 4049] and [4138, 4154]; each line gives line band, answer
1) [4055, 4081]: 1.1 angstrom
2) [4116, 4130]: -0.1 angstrom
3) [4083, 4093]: -0.3 angstrom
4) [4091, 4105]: 1.2 angstrom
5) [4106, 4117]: 0.2 angstrom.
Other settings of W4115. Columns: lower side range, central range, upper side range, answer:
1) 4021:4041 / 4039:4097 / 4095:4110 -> -0.03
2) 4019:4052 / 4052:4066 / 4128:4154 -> 0.06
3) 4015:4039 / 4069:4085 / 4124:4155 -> 0.03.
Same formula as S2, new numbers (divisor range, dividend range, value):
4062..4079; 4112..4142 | 1.10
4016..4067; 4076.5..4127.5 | 1.04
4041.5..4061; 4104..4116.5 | 1.04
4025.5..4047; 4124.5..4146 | 1.08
